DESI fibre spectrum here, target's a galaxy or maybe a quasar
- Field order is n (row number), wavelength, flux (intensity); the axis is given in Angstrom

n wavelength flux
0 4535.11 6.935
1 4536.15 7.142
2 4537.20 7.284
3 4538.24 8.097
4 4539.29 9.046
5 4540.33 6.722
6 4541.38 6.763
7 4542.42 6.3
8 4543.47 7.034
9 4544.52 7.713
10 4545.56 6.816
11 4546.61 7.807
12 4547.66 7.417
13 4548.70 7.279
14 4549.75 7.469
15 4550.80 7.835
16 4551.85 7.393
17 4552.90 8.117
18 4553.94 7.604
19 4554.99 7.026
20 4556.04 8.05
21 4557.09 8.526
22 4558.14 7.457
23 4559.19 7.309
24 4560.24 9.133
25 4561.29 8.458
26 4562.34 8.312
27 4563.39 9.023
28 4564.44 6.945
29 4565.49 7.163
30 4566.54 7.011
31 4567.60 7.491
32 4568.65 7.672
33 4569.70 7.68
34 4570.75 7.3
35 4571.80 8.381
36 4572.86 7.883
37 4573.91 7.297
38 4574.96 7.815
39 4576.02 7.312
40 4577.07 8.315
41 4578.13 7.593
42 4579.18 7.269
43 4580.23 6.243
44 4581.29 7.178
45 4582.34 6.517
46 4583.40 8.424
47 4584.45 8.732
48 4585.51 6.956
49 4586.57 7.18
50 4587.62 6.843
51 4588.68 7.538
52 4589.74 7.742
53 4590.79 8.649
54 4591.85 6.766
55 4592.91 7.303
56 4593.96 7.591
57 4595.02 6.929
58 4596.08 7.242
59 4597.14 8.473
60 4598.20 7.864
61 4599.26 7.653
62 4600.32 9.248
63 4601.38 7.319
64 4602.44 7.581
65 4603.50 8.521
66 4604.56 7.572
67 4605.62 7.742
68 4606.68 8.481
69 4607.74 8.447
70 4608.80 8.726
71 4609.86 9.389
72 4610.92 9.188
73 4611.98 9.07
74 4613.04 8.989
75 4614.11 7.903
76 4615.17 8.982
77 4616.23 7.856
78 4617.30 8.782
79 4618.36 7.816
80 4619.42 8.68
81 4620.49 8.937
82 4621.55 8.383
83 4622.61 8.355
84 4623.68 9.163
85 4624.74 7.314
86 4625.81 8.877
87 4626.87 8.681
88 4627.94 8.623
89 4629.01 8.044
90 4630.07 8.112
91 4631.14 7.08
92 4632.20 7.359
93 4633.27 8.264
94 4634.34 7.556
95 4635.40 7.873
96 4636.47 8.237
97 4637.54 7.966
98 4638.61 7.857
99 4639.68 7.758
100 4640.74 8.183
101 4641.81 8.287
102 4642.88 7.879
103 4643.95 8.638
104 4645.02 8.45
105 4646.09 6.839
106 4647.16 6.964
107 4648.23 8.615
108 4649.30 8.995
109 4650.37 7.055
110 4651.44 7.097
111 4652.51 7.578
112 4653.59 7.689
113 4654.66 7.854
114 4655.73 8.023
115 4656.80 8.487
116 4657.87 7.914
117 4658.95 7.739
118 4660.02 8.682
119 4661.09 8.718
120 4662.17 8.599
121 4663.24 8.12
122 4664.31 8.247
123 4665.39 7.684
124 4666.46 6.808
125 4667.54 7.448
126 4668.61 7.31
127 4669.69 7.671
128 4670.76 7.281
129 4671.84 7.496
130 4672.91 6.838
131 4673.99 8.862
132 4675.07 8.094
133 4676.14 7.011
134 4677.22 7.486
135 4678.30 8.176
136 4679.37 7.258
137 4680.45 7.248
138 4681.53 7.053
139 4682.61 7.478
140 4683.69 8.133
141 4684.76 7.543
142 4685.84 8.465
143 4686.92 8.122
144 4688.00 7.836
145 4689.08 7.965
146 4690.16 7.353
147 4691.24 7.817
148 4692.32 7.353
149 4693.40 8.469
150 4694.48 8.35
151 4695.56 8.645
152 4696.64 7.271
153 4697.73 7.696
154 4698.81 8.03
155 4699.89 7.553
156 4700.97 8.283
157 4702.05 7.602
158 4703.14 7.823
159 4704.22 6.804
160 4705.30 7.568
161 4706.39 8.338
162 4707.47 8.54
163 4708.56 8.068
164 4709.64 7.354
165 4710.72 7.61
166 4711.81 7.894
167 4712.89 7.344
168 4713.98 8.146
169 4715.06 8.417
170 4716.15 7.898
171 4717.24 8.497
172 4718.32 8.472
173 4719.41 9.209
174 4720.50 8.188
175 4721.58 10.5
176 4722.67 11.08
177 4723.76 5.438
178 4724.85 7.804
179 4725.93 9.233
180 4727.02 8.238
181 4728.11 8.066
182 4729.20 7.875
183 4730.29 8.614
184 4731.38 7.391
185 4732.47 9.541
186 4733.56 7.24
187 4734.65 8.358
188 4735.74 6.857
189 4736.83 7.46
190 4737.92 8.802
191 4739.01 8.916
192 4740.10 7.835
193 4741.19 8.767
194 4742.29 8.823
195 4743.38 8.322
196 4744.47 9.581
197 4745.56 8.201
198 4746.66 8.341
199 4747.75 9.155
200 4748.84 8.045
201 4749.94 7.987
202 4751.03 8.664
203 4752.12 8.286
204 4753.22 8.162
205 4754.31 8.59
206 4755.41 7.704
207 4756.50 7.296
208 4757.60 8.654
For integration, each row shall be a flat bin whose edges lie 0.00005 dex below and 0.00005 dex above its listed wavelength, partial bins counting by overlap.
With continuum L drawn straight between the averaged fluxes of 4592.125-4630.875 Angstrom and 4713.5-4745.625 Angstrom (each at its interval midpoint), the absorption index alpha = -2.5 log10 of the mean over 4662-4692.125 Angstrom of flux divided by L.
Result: 0.09 mag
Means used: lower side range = 8.26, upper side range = 8.4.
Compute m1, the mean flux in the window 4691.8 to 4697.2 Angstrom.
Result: 8.01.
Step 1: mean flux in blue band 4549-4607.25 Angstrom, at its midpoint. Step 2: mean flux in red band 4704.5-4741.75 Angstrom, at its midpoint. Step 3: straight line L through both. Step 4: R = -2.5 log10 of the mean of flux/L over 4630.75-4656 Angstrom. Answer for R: 0.01 mag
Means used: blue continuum 7.69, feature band 7.84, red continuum 8.21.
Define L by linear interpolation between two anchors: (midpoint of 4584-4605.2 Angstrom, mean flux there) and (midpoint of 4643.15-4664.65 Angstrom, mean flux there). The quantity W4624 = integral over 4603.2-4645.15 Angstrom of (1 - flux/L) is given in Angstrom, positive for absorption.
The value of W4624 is -2.4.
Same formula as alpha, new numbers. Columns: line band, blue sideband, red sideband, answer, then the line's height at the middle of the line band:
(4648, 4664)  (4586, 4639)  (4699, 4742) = 0.01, 8.12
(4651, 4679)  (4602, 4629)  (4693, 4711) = 0.05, 8.14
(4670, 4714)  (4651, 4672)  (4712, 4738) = 0.04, 8.04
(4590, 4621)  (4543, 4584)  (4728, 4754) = -0.05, 7.79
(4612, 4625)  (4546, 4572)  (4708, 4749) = -0.07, 7.94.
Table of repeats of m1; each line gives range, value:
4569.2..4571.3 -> 7.52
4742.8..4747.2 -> 8.61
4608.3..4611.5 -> 9.12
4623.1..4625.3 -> 8.23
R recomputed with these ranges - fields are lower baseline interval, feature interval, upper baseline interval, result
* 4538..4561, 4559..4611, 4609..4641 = 0.02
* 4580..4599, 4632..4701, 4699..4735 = 0.01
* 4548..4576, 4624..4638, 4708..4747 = -0.01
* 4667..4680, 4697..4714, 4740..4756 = 0.02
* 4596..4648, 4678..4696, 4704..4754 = 0.06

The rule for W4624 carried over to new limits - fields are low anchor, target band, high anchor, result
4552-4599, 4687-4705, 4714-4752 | 0.9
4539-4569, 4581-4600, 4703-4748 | 0.5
